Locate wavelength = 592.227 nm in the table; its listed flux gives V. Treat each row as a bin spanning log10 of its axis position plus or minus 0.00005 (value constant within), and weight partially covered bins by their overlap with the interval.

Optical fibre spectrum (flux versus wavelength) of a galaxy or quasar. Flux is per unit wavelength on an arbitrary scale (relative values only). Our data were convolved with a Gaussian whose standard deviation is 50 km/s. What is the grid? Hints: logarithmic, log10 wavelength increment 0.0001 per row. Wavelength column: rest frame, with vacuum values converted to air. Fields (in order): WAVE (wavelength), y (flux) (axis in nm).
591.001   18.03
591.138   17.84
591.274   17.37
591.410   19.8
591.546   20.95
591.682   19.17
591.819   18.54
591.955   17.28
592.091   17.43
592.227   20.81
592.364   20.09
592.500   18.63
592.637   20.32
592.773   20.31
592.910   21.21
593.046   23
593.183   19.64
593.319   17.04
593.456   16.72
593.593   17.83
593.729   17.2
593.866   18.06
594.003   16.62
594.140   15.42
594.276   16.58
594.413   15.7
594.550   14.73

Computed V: 20.81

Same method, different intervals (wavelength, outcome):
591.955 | 17.28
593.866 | 18.06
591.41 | 19.8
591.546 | 20.95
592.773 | 20.31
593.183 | 19.64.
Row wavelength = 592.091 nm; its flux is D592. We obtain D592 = 17.43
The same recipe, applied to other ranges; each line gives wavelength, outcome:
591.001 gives 18.03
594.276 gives 16.58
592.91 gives 21.21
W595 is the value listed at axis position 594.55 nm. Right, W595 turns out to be 14.73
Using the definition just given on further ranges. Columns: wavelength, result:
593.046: 23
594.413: 15.7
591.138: 17.84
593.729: 17.2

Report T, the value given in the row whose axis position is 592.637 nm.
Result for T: 20.32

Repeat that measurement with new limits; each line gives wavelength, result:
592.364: 20.09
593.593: 17.83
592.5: 18.63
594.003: 16.62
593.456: 16.72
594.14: 15.42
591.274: 17.37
